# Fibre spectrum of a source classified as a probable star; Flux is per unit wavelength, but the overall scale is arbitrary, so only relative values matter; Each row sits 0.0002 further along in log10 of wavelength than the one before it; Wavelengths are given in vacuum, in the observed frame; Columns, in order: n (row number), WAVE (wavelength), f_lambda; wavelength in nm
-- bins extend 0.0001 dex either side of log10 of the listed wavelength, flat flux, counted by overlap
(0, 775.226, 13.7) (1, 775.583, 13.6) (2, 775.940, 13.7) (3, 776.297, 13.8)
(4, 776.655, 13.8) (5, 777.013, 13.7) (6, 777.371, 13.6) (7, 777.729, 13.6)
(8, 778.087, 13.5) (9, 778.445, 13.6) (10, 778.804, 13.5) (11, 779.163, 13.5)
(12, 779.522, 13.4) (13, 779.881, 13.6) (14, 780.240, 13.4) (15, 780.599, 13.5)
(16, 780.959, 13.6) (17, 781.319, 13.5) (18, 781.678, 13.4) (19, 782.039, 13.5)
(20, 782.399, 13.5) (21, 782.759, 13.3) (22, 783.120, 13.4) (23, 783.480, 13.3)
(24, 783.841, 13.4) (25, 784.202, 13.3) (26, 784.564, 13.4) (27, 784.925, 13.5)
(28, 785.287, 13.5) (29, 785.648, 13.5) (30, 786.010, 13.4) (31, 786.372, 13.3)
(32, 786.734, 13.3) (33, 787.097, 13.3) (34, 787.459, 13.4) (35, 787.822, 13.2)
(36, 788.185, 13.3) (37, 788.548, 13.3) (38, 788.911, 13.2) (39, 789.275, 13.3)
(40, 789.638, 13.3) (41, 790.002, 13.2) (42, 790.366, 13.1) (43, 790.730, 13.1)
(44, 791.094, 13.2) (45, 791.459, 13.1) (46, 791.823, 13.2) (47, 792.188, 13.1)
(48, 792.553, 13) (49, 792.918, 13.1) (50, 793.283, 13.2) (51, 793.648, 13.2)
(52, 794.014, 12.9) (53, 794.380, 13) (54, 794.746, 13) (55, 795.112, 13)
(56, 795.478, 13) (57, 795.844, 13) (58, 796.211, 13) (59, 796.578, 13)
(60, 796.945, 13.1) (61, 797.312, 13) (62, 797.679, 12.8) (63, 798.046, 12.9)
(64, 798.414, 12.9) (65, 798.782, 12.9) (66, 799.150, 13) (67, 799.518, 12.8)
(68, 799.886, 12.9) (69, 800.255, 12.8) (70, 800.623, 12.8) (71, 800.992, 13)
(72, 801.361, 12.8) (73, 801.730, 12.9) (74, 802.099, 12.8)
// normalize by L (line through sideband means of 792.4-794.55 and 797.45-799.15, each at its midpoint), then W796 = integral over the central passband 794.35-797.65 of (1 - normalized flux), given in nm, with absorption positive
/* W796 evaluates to -0.01 nm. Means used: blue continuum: 13.1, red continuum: 12.9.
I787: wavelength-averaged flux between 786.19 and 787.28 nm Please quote 13.3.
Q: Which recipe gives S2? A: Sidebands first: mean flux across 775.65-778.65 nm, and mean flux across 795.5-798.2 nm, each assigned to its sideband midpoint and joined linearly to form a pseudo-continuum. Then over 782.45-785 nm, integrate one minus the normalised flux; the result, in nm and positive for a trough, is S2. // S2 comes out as 0.01 nm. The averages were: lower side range 13.7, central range 13.4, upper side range 13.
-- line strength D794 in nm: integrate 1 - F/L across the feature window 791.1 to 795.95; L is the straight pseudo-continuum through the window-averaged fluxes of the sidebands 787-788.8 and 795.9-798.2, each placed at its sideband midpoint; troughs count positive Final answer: 0.01 nm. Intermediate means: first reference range 13.3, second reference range 13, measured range 13.1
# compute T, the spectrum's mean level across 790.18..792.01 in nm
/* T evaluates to 13.1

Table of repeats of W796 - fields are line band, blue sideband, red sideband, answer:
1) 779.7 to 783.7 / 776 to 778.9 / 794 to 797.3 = 0.01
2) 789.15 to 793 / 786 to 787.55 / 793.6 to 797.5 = 0.01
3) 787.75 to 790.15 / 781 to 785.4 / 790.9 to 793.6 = 0.00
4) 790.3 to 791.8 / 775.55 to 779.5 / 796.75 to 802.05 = 0.00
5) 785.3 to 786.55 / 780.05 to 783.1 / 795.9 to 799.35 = -0.01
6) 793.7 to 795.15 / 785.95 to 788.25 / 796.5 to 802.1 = 0.01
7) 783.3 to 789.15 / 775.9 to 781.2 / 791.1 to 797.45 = -0.01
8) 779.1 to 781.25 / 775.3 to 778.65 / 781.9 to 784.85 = 0.00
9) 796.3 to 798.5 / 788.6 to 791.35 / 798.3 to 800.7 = 0.00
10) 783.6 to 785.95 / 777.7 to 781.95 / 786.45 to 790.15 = -0.01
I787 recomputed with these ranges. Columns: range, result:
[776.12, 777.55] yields 13.7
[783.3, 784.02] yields 13.4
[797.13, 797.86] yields 12.9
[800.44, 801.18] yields 12.9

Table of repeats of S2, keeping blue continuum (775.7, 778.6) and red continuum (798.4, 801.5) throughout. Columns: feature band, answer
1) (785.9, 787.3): 0.002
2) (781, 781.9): 0.003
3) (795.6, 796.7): 0.001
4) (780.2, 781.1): 0.002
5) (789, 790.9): 0.003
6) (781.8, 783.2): 0.006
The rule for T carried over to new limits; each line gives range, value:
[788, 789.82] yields 13.3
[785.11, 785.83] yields 13.5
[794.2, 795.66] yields 13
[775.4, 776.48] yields 13.7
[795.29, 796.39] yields 13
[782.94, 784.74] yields 13.4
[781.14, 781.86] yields 13.4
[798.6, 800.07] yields 12.9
